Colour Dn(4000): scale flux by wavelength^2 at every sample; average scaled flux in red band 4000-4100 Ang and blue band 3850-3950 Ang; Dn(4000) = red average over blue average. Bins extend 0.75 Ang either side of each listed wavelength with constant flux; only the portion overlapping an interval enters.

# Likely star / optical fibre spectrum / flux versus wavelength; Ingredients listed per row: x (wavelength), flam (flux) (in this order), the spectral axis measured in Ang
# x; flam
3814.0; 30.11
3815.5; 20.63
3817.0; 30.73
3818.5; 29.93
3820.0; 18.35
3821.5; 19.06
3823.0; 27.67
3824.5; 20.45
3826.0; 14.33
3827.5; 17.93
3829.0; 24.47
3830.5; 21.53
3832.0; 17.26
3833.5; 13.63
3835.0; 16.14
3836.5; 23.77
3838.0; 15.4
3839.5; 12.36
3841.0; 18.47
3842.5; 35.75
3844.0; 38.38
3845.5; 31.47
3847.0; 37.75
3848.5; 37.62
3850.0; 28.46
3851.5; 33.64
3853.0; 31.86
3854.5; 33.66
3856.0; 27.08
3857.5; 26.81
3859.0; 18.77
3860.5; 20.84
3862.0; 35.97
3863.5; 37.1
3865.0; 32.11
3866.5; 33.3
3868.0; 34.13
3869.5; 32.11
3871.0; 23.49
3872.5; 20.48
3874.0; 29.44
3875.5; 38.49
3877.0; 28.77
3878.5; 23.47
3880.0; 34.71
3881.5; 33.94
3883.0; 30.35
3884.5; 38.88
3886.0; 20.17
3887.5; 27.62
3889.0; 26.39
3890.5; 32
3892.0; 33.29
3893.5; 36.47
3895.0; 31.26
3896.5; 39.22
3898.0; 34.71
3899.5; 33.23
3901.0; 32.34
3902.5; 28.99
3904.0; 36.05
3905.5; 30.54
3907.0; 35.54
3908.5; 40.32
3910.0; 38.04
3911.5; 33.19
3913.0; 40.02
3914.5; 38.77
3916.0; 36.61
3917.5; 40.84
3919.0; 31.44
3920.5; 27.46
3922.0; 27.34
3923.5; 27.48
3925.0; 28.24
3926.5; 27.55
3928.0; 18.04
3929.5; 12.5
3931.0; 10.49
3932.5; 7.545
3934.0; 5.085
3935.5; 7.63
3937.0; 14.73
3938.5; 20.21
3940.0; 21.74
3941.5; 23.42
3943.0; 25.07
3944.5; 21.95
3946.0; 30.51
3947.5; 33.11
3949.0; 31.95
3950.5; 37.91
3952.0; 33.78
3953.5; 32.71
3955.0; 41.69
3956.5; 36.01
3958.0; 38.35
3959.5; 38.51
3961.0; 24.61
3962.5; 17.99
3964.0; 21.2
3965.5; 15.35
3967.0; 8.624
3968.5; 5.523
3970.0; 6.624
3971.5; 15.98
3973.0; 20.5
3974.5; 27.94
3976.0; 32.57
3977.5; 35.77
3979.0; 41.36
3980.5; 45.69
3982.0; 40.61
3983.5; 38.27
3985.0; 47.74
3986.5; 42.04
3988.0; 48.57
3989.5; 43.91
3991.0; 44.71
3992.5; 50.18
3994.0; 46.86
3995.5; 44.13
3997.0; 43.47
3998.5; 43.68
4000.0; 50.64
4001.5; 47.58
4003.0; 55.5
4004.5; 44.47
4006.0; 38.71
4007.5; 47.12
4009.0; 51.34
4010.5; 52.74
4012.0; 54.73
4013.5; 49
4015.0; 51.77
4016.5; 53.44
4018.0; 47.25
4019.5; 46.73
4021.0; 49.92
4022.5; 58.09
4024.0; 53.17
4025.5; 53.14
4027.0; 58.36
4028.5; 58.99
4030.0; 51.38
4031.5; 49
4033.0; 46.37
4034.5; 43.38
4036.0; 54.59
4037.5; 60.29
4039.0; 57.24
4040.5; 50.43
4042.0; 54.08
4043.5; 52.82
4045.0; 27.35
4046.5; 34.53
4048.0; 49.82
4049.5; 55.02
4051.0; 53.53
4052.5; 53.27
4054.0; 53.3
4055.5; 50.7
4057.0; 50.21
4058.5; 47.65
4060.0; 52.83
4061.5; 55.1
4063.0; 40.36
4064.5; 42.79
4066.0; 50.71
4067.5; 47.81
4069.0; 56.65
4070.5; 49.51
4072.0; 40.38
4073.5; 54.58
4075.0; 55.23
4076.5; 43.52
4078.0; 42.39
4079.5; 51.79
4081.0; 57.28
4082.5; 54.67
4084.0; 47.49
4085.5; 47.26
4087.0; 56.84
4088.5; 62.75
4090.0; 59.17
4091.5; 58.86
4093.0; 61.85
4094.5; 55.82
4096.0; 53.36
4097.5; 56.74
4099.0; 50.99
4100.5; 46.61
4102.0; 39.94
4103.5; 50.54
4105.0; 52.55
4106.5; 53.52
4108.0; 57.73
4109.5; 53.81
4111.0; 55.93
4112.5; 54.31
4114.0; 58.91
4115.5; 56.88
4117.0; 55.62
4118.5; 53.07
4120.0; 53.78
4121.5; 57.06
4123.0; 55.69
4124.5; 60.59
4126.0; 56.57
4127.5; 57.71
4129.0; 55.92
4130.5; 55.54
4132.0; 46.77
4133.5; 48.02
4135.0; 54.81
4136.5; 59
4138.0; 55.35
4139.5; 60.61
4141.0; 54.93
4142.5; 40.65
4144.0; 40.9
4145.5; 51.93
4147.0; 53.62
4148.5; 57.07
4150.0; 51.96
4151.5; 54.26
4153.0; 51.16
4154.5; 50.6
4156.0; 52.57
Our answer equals 1.92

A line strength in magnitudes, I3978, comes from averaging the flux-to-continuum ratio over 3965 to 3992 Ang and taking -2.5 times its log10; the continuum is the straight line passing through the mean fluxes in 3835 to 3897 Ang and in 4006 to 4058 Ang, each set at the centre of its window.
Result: 0.37 mag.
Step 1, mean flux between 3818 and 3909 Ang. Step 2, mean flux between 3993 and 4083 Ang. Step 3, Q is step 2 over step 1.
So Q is 1.75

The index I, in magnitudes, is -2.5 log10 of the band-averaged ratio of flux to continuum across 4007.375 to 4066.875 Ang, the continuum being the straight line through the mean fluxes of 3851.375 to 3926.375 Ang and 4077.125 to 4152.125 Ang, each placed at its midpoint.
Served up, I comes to -0.10 mag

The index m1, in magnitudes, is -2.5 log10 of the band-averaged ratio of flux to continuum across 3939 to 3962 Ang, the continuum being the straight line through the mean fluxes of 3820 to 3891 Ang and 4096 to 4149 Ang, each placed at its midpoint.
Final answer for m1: 0.173 mag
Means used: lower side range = 27.1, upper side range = 53.5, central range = 31.2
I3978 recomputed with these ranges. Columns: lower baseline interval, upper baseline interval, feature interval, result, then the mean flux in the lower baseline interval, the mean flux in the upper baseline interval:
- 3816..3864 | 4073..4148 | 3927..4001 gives 0.30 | 25.4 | 53.6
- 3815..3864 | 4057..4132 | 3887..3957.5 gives 0.17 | 25.3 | 52.9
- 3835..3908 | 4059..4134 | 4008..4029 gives -0.17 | 30.2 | 52.9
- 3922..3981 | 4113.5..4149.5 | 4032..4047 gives -0.24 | 24.2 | 54.2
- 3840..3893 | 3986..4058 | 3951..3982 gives 0.48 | 30.4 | 49.6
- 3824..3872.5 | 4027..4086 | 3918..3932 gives 0.43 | 26.4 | 50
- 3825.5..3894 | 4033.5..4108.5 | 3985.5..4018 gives -0.10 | 27.8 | 51.1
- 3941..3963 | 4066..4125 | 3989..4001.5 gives -0.21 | 31.4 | 53.3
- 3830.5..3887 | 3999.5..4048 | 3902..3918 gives -0.04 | 28.2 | 50.1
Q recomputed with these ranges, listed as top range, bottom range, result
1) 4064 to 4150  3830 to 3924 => 1.75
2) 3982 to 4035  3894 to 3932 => 1.57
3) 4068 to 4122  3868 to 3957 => 1.83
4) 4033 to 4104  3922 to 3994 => 1.82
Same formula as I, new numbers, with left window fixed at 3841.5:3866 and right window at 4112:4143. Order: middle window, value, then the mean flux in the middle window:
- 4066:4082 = 0.008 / 50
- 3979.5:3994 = -0.043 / 44.7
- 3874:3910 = 0.076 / 32.5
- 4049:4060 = -0.070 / 51.9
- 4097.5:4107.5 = 0.064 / 49.8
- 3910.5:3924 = 0.095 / 33.9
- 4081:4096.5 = -0.086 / 55.9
